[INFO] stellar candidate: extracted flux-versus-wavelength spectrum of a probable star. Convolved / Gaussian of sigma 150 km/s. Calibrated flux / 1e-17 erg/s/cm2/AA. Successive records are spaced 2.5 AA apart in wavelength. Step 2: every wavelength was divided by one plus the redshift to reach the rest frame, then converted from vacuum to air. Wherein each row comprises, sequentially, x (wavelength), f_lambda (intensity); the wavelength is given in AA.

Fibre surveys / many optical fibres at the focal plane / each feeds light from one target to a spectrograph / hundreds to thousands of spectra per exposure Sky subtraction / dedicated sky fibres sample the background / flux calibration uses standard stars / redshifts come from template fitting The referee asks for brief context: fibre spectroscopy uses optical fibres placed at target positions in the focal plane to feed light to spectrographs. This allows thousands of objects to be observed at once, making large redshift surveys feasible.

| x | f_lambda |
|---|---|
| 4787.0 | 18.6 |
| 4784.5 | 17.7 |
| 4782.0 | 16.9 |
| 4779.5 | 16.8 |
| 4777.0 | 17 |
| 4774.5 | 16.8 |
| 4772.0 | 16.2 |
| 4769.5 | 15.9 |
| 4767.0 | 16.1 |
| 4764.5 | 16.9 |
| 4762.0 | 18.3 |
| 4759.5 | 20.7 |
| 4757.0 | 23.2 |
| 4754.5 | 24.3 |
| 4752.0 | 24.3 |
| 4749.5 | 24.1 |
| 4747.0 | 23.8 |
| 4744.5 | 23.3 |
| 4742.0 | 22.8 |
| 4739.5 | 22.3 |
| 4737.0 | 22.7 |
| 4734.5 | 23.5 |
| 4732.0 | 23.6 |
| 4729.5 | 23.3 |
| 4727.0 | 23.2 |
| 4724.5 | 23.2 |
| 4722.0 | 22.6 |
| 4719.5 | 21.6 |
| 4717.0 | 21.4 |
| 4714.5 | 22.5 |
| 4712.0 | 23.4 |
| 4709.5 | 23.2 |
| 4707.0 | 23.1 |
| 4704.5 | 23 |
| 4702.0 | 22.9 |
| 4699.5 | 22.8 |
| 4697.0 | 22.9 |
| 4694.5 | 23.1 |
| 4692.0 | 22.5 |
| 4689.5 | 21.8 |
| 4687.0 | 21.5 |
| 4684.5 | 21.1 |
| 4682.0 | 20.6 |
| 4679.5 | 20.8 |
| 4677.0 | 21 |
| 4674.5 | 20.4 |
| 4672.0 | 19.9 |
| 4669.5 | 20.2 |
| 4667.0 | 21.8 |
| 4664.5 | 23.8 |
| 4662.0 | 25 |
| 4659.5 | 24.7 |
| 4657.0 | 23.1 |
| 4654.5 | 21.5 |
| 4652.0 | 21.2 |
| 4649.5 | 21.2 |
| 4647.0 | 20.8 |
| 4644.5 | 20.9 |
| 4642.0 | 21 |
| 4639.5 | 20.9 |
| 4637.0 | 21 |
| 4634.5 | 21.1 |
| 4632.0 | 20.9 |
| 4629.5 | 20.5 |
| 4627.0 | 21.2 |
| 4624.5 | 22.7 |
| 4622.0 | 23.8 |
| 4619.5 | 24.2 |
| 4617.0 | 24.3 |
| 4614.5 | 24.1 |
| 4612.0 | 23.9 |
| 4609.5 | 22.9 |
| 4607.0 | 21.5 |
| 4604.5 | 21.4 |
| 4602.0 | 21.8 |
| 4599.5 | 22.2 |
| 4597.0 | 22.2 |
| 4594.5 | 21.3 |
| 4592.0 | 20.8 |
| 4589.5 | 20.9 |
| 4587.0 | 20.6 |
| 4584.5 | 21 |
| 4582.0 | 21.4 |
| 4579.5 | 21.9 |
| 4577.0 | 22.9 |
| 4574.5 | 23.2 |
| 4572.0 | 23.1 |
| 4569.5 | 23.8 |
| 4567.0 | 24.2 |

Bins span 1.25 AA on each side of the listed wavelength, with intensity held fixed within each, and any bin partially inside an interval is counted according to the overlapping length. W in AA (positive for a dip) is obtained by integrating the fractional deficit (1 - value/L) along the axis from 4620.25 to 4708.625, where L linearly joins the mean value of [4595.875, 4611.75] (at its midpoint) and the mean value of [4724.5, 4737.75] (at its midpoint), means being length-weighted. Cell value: 3.13 AA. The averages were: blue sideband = 22.1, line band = 21.9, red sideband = 23.3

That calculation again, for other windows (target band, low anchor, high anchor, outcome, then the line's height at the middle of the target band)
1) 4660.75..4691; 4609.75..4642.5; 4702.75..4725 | 1.4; 22.5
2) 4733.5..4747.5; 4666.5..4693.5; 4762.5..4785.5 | -3.6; 18.3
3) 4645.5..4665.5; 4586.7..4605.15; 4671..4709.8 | -0.8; 21.7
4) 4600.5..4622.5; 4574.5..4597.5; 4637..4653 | -1.8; 21.3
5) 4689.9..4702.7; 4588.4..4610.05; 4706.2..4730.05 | -0.1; 22.5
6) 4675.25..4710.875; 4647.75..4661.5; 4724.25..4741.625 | 1.0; 22.8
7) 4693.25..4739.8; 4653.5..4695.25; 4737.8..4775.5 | -3.5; 21.3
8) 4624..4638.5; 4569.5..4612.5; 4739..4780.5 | 0.3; 21.5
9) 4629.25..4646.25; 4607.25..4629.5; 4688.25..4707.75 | 1.6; 23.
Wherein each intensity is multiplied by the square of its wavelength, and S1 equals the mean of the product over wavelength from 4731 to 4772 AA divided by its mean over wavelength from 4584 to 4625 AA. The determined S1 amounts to 1.02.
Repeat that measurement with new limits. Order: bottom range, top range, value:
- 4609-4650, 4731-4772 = 1.02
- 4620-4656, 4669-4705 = 1.03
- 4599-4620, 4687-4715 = 1.03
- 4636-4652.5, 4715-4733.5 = 1.12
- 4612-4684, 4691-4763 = 1.08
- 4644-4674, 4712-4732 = 1.06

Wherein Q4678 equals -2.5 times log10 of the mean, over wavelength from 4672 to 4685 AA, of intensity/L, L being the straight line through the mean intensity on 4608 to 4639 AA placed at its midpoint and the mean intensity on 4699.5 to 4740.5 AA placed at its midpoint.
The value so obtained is 0.10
